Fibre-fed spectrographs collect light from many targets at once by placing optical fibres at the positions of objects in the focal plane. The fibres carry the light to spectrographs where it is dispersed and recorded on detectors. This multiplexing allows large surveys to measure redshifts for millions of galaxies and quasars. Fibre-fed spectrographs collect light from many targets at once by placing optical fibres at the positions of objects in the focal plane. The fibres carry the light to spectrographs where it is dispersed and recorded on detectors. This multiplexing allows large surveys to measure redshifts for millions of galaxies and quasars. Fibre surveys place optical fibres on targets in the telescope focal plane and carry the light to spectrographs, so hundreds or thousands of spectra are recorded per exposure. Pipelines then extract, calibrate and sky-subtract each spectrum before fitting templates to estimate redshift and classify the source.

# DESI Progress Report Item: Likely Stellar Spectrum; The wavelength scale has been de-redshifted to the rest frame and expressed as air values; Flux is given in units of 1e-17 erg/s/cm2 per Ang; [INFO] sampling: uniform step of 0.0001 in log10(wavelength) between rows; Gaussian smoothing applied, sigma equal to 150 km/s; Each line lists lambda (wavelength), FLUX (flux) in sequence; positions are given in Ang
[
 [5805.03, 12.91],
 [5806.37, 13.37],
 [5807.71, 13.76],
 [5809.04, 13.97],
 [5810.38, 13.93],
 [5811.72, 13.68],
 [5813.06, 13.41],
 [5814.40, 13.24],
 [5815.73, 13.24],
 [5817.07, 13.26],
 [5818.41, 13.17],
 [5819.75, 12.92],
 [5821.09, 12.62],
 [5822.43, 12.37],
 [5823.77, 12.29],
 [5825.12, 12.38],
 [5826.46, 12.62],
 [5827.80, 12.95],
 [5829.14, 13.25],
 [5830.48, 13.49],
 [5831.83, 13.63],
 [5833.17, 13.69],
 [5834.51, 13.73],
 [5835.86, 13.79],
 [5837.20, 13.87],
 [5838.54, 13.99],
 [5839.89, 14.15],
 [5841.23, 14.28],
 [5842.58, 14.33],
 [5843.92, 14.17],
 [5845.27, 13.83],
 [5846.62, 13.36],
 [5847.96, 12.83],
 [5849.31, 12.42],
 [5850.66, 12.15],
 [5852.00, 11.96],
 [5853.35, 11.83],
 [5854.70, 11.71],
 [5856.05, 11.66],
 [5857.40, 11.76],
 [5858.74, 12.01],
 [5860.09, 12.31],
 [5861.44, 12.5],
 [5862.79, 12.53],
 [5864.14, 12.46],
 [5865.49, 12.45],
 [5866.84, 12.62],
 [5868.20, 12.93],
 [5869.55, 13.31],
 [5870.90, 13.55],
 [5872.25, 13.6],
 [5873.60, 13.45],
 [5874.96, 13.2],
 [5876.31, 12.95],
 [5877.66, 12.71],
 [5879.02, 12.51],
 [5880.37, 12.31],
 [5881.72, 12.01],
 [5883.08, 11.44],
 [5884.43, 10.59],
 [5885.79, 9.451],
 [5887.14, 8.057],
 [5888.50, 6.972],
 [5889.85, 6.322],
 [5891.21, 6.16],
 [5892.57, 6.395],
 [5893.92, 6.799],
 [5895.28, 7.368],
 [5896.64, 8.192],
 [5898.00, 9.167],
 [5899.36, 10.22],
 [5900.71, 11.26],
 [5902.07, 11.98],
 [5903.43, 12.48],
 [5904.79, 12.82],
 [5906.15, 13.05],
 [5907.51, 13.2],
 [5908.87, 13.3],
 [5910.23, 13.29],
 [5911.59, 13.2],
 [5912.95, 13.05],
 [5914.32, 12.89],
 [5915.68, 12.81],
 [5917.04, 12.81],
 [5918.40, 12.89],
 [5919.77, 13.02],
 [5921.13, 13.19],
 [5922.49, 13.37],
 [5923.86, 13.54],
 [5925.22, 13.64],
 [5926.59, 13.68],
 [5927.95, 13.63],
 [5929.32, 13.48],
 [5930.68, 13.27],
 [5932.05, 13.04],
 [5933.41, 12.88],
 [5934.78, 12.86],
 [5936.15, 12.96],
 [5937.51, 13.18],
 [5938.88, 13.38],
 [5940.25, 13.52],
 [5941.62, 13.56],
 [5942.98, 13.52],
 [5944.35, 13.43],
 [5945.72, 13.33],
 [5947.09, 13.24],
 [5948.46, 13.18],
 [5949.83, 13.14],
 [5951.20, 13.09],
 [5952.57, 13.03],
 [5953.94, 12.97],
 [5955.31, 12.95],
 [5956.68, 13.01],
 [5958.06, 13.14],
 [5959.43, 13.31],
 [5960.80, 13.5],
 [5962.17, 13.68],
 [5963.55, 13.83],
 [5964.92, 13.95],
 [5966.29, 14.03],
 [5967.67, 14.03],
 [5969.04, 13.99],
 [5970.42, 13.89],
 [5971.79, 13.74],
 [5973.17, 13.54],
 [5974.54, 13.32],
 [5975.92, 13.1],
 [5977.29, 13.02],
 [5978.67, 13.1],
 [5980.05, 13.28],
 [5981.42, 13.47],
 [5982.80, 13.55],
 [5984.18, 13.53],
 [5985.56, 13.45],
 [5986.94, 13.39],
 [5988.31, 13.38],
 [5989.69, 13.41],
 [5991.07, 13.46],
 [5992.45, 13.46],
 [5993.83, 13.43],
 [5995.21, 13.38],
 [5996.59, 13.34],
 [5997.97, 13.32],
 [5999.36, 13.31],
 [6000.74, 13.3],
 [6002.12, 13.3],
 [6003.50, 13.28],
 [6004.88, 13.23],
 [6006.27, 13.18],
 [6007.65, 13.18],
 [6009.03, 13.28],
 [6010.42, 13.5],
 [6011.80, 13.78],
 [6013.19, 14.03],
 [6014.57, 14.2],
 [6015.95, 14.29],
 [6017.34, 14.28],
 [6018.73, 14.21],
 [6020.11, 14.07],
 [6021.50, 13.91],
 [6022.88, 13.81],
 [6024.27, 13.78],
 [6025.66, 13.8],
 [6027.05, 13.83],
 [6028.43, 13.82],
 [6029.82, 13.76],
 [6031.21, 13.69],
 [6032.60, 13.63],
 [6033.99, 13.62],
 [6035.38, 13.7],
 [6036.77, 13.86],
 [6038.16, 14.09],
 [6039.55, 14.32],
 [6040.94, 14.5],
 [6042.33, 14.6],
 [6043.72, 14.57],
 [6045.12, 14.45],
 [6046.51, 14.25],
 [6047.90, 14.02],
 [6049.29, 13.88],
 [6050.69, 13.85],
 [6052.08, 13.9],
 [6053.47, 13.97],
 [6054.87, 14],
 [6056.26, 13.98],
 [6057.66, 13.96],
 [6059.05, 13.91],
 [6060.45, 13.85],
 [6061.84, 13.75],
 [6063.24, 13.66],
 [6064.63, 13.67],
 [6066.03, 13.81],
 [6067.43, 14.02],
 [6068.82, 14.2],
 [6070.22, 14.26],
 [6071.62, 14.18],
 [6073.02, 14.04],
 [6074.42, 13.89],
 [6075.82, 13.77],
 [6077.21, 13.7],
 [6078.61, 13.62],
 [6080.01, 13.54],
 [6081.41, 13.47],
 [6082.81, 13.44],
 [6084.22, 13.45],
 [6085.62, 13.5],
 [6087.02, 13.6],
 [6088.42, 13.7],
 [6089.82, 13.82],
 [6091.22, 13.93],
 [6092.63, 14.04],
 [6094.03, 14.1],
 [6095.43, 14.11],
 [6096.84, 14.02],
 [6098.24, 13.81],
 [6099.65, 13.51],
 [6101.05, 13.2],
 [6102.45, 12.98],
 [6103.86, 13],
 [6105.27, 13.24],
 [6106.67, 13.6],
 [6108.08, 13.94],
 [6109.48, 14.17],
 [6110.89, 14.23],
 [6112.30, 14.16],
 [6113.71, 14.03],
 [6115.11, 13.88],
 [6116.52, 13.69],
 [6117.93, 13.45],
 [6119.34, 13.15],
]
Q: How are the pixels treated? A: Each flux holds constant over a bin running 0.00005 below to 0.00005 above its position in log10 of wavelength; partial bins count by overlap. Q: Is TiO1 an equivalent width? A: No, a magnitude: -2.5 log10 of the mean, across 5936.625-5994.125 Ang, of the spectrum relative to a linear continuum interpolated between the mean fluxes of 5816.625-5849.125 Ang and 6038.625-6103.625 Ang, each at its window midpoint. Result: 0.02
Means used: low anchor 13.4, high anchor 13.9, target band 13.4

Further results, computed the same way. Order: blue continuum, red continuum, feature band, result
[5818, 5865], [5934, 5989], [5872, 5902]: 0.29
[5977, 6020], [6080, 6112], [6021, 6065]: -0.03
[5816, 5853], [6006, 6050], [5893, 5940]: 0.10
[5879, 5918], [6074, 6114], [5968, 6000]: -0.12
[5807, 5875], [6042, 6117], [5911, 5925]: 0.02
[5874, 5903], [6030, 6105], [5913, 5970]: -0.20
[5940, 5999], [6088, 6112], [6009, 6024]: -0.03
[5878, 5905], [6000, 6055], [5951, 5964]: -0.14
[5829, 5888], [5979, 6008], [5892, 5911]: 0.20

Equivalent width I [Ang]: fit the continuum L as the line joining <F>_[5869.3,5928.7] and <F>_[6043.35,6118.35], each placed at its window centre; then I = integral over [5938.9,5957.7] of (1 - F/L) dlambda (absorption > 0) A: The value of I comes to -1.6 Ang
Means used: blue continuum 11.6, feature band 13.2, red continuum 13.8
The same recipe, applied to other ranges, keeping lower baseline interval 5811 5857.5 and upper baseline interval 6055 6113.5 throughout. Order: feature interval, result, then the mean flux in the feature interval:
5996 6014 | 0.23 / 13.4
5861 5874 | 0.25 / 12.9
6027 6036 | -0.05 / 13.7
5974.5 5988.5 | 0.18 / 13.3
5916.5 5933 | 0.07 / 13.3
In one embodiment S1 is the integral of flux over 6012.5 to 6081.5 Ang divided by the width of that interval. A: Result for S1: 14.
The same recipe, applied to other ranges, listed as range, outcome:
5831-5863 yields 13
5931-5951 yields 13.2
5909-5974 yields 13.3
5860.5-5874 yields 12.9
